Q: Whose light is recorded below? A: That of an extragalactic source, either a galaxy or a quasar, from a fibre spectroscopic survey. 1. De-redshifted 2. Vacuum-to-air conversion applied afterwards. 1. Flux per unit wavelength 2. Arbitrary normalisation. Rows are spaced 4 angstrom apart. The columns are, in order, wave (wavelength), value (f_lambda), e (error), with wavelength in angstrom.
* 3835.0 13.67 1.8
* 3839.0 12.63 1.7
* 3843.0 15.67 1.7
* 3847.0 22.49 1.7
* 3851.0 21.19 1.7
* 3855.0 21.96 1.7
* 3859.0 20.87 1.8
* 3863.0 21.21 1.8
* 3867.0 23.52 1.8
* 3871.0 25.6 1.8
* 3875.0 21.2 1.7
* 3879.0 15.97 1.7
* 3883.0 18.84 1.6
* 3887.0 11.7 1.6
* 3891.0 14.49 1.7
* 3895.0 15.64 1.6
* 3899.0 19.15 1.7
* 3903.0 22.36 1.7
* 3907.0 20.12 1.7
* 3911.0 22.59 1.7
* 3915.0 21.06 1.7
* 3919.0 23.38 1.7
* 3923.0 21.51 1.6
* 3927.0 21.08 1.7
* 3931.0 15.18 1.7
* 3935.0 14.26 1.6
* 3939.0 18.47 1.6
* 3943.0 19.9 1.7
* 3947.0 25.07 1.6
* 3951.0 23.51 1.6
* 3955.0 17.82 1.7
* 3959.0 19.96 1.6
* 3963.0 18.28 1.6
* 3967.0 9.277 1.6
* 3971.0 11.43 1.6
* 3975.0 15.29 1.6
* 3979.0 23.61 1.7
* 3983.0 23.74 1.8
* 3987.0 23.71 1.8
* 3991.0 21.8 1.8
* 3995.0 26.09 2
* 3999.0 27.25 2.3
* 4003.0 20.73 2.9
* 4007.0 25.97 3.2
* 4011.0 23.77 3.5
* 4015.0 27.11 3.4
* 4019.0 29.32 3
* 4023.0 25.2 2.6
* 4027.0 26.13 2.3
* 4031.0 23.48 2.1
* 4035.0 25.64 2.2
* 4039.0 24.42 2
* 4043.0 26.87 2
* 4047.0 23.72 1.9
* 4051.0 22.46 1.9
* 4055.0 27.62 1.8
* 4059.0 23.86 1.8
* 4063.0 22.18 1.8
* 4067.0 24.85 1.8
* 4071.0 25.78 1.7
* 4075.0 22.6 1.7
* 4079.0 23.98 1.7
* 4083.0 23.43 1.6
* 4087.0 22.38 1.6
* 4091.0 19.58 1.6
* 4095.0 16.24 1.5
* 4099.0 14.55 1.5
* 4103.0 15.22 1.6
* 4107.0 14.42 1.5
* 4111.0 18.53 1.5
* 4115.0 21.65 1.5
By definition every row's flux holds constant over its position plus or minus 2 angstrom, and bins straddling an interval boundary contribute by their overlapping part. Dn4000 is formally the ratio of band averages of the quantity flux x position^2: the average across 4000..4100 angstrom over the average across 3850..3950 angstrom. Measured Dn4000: 1.3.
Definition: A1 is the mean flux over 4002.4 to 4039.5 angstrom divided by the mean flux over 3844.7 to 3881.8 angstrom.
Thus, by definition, 1.18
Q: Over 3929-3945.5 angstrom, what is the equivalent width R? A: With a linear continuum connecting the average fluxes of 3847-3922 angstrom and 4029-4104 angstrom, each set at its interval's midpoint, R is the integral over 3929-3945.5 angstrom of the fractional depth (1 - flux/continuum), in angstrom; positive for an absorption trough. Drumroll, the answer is 2.9 angstrom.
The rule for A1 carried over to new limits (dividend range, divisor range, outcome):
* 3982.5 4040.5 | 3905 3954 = 1.22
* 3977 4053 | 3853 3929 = 1.23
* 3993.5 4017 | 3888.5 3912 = 1.34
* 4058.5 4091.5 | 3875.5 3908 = 1.34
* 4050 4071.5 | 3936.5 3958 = 1.18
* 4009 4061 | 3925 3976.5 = 1.43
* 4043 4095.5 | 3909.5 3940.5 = 1.19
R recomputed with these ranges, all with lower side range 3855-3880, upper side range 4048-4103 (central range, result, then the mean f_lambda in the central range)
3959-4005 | 3.7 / 20.1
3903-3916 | 0.2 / 21.4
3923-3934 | 1.7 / 18.4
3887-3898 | 3.5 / 14.8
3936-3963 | 1.8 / 20.4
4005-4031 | -4.9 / 26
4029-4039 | -1.2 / 24.5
